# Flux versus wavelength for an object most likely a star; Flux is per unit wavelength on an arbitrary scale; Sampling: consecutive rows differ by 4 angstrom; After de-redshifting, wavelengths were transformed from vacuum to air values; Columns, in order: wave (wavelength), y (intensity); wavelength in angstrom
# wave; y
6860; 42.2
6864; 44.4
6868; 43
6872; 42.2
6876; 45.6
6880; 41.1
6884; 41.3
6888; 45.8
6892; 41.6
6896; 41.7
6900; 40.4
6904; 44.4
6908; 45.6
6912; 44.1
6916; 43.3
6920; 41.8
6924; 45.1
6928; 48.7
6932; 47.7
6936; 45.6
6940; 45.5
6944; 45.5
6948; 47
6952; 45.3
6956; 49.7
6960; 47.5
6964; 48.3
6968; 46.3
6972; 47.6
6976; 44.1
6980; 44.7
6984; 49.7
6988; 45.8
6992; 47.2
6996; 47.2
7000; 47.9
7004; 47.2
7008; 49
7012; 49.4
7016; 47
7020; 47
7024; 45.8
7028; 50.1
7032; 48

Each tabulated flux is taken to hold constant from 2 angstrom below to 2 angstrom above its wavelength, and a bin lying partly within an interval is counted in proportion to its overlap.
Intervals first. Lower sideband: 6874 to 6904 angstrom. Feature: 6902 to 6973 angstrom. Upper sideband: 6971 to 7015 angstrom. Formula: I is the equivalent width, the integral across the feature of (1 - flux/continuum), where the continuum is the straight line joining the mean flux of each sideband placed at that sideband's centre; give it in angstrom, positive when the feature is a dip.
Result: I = -2.0 angstrom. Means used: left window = 42.6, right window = 47.2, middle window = 46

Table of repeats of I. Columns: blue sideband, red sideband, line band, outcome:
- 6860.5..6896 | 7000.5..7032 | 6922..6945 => -0.7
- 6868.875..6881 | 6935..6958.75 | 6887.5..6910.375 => 0.6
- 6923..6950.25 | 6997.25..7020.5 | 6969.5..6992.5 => 0.4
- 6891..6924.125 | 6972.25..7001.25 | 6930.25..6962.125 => -1.4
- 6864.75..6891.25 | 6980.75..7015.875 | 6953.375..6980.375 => -0.3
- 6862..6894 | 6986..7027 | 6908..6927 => 0.2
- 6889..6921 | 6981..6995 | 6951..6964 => -0.6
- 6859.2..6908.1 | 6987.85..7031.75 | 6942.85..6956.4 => -0.4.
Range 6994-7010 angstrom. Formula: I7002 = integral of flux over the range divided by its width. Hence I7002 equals 47.8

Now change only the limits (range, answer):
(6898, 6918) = 43.6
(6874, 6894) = 43.1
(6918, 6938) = 45.8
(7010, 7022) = 47.8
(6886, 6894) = 43.7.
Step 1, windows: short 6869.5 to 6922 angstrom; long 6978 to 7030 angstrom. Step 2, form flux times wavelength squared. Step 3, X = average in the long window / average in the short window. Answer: 1.1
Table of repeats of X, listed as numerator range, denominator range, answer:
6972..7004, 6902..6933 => 1.06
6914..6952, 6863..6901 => 1.08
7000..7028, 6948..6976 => 1.03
